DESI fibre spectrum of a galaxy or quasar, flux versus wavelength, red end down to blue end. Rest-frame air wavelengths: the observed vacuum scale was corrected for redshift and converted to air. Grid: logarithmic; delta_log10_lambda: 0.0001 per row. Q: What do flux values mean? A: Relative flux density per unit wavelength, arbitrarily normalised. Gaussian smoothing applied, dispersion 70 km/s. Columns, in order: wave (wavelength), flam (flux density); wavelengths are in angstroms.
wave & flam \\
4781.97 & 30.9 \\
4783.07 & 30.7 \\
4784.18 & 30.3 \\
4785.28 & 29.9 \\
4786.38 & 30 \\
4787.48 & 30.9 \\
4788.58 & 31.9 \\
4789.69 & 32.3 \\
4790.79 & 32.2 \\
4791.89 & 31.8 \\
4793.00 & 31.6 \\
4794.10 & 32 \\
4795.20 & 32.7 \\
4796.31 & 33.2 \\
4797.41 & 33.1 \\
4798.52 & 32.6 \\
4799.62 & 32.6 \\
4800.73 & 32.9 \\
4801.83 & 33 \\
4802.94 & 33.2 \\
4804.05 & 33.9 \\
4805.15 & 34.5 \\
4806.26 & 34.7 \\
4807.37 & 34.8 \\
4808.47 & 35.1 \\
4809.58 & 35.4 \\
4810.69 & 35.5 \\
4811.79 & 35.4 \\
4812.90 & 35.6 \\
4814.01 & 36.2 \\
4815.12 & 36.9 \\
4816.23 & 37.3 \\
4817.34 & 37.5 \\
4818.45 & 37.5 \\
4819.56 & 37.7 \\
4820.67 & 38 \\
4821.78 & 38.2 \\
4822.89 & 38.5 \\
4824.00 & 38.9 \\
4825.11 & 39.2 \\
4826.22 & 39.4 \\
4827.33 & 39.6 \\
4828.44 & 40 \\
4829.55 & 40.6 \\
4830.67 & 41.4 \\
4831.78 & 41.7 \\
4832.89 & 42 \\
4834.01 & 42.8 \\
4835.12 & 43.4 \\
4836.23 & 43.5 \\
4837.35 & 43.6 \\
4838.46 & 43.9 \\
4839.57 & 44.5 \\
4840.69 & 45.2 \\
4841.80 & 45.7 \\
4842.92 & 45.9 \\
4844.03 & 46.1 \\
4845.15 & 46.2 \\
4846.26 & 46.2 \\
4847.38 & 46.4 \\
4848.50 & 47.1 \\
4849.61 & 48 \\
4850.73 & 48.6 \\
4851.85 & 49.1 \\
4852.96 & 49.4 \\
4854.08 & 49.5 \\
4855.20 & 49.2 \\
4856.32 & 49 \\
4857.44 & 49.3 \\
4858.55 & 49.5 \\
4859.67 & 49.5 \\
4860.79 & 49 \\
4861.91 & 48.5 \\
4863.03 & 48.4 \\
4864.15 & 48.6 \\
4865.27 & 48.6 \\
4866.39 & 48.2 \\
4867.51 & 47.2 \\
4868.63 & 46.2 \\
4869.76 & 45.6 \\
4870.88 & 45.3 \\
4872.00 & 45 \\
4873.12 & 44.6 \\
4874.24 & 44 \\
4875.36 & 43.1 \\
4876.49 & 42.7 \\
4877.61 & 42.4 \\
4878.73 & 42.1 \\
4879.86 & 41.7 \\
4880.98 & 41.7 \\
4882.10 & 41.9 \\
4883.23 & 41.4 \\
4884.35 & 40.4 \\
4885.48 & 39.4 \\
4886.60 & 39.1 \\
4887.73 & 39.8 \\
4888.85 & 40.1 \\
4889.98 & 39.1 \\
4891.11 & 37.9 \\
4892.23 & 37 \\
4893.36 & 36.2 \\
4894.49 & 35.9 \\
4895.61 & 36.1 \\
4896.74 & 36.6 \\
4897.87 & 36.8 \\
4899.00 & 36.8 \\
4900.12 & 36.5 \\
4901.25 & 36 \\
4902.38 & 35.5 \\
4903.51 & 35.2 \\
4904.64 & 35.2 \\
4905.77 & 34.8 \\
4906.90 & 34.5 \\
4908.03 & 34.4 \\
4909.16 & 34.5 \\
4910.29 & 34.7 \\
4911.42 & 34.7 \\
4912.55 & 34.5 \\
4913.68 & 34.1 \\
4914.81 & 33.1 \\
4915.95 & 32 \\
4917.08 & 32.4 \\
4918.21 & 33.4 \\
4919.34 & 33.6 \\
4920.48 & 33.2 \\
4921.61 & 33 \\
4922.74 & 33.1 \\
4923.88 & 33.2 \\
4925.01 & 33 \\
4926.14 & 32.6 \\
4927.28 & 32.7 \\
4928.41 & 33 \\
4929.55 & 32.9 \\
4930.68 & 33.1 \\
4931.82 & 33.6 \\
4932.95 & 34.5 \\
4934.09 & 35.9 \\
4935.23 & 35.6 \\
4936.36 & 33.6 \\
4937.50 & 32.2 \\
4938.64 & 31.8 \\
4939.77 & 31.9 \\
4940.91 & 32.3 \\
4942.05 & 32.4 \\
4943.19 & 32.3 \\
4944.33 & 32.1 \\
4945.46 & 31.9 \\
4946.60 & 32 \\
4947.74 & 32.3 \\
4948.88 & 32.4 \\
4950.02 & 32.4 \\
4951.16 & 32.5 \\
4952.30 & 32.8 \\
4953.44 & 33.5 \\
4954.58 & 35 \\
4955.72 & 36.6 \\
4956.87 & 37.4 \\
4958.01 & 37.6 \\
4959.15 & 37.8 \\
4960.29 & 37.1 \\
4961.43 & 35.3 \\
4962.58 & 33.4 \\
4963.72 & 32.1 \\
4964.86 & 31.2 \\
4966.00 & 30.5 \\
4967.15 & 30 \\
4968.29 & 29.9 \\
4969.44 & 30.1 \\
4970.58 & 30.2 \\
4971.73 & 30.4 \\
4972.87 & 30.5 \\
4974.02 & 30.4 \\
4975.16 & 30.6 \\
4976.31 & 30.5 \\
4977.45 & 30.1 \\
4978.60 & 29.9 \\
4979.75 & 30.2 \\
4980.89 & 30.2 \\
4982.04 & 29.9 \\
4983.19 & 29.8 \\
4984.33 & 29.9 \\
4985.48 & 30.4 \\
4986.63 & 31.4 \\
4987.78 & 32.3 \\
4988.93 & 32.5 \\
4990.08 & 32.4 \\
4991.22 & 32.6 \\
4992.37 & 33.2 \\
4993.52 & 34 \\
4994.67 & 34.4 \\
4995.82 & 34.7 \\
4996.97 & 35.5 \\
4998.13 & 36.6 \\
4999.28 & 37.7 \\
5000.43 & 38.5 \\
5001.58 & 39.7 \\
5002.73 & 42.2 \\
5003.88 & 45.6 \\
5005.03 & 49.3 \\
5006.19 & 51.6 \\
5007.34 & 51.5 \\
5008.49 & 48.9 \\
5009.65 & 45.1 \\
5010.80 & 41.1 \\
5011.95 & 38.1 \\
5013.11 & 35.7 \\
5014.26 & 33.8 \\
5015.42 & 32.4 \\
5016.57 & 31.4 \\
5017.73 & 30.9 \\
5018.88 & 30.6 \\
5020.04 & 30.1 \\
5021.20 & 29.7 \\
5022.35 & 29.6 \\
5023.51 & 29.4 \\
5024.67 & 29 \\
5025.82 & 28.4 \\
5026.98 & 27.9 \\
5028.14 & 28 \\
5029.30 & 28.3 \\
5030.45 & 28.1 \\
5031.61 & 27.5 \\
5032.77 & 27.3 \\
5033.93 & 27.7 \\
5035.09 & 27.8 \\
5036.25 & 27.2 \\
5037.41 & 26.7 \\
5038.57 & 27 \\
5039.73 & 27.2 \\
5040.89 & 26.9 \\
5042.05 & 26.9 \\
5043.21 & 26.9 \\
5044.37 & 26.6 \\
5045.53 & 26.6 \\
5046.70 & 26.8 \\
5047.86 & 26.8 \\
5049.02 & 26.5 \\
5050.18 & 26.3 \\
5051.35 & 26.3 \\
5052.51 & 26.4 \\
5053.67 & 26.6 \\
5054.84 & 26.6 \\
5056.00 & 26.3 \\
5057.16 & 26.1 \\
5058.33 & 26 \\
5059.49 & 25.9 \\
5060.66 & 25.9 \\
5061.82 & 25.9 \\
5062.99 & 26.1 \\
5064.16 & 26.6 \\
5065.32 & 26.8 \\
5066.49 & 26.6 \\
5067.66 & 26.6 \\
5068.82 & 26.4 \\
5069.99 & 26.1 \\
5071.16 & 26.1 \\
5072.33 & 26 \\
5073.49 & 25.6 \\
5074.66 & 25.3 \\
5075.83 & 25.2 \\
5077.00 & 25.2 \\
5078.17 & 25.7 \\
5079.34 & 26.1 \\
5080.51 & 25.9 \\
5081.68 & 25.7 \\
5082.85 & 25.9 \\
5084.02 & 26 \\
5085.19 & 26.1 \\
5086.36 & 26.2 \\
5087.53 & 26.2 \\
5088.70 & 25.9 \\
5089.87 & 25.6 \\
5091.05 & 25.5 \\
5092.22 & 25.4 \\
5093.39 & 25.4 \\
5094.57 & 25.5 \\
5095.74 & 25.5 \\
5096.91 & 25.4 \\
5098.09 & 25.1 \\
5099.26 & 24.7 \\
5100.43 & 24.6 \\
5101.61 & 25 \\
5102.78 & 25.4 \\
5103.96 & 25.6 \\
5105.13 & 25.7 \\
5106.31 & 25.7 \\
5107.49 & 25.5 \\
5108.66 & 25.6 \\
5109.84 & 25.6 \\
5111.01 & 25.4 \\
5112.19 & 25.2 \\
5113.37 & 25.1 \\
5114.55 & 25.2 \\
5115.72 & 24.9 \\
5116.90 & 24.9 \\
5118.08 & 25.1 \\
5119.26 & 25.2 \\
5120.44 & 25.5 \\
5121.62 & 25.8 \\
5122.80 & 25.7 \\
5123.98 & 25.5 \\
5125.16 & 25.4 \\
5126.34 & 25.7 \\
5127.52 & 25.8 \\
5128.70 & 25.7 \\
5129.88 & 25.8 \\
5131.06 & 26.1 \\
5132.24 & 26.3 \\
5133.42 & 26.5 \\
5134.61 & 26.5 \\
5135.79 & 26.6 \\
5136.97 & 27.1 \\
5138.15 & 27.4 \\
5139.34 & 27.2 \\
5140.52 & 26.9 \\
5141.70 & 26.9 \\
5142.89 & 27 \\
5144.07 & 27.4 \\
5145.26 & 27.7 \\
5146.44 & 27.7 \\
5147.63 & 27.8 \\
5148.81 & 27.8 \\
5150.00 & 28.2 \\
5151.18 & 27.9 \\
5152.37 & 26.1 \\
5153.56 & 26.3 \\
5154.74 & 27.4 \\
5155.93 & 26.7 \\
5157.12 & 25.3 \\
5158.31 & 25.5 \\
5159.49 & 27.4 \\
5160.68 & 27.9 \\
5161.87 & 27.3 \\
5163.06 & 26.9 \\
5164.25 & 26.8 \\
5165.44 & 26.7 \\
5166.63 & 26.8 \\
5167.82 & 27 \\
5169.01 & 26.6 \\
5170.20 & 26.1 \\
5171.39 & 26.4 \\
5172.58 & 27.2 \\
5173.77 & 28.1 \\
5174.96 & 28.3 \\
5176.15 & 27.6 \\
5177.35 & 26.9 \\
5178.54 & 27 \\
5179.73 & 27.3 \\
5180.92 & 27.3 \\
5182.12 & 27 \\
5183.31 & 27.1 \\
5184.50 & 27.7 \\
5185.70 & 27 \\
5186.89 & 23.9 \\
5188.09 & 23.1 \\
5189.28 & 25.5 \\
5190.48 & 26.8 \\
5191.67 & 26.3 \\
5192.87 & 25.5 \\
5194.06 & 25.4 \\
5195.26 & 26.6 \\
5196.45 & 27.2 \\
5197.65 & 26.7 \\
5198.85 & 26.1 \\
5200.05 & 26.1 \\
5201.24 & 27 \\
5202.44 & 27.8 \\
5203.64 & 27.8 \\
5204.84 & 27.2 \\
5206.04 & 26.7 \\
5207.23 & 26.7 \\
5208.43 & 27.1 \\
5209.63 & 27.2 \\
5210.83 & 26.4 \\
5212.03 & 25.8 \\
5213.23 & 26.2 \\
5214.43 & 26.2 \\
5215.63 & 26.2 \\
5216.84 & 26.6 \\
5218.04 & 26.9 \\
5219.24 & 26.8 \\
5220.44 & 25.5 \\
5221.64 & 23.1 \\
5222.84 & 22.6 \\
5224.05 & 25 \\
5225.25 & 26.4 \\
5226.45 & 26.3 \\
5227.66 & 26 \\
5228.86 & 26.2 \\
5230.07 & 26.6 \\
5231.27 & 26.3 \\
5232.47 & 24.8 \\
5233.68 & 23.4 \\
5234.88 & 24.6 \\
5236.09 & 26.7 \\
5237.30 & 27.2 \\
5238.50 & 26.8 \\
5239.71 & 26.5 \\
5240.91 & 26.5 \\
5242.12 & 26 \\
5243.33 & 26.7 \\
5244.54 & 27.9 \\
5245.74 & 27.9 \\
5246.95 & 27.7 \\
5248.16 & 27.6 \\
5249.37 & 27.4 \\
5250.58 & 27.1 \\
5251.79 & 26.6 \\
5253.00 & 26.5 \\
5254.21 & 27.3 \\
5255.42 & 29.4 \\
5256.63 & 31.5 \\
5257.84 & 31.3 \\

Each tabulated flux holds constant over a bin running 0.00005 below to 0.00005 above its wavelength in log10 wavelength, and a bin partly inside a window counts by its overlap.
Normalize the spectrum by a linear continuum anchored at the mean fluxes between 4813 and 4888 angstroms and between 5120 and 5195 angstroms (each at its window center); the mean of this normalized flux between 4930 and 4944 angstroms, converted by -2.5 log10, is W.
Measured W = 0.17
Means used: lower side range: 43.7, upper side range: 26.6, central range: 33.2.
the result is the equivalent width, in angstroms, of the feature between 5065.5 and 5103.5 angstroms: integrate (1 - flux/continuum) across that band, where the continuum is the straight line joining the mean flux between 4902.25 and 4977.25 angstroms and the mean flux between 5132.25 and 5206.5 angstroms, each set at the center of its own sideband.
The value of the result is 4.5 angstroms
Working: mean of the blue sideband 33.2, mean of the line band 25.7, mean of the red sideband 26.8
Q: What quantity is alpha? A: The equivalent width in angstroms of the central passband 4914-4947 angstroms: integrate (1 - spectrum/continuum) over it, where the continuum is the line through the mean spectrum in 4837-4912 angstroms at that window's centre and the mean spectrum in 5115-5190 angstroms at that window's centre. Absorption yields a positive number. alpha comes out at 5.3 angstroms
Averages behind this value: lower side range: 42.6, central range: 33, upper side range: 26.6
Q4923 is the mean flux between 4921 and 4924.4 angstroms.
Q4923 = 33.1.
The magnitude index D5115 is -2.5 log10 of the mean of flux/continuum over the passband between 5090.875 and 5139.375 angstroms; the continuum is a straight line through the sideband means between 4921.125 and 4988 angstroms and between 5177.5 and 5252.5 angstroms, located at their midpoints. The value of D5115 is 0.12 mag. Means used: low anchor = 32.5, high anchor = 26.4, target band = 25.6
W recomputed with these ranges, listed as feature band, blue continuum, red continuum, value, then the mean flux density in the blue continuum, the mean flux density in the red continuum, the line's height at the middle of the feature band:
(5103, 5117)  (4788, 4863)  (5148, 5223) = 0.16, 40.2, 26.6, 29.5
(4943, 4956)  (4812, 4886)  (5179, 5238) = 0.18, 43.7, 26.2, 38.8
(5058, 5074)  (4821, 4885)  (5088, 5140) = 0.12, 44.7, 25.6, 29.1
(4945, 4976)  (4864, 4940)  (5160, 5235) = 0.08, 37.4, 26.4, 35.3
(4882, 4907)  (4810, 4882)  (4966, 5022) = 0.09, 43.6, 34.7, 40.7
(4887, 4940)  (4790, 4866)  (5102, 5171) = 0.06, 40.8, 26.3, 36.8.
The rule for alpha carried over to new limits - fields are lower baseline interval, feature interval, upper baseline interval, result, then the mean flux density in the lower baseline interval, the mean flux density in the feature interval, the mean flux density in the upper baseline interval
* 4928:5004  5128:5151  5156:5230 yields 0.86 angstroms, 33.2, 27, 26.5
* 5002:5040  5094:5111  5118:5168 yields 2.15 angstroms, 33.9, 25.4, 26.6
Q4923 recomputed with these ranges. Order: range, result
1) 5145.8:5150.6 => 27.9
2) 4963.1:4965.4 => 31.8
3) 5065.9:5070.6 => 26.4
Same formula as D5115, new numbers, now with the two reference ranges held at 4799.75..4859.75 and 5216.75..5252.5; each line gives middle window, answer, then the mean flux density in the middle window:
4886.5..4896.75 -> 0.03 mag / 37.8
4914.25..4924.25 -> 0.15 mag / 33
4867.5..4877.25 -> -0.13 mag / 44.7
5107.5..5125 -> 0.20 mag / 25.3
